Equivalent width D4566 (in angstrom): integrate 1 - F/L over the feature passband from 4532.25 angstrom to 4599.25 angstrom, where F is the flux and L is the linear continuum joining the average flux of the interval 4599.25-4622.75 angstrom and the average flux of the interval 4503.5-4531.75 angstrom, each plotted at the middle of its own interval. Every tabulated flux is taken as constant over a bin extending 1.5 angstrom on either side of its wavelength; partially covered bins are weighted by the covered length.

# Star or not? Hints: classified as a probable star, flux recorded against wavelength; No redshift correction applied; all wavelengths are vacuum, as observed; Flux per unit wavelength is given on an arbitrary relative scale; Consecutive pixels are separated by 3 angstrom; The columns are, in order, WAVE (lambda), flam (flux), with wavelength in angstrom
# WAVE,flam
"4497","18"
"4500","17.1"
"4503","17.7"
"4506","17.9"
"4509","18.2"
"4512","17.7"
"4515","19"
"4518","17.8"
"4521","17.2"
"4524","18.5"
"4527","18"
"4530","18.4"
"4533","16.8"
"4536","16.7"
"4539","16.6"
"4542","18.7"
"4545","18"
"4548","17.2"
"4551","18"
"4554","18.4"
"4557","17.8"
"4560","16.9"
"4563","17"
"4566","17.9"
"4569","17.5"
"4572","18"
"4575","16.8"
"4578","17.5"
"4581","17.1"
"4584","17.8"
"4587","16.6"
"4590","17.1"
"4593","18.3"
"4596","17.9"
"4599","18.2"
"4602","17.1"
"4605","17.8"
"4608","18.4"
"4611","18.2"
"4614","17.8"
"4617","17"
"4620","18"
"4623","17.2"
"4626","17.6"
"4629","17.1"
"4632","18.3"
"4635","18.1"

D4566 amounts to 1.5 angstrom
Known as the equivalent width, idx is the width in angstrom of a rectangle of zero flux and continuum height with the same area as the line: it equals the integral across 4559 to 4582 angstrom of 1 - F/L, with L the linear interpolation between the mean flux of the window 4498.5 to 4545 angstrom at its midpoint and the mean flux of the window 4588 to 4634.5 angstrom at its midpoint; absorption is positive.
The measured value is 0.5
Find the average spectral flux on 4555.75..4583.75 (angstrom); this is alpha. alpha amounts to 17.4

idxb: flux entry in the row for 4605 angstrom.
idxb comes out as 17.8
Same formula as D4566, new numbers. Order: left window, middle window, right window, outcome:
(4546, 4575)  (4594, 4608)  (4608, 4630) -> -0.2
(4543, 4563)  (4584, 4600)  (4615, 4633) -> 0.0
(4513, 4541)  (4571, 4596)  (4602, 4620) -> 0.5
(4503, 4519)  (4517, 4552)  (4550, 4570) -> 0.4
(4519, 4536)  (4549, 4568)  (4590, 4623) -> 0.1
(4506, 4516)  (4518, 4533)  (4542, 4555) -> 0.2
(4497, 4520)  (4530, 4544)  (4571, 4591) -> 0.2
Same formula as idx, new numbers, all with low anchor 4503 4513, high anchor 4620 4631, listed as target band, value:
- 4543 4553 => 0.0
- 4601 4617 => -0.3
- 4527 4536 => 0.2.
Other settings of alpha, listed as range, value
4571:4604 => 17.5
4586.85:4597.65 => 17.6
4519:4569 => 17.6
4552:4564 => 17.6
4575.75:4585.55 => 17.4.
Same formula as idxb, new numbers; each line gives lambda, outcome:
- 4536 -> 16.7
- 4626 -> 17.6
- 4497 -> 18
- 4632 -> 18.3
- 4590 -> 17.1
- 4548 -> 17.2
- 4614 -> 17.8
